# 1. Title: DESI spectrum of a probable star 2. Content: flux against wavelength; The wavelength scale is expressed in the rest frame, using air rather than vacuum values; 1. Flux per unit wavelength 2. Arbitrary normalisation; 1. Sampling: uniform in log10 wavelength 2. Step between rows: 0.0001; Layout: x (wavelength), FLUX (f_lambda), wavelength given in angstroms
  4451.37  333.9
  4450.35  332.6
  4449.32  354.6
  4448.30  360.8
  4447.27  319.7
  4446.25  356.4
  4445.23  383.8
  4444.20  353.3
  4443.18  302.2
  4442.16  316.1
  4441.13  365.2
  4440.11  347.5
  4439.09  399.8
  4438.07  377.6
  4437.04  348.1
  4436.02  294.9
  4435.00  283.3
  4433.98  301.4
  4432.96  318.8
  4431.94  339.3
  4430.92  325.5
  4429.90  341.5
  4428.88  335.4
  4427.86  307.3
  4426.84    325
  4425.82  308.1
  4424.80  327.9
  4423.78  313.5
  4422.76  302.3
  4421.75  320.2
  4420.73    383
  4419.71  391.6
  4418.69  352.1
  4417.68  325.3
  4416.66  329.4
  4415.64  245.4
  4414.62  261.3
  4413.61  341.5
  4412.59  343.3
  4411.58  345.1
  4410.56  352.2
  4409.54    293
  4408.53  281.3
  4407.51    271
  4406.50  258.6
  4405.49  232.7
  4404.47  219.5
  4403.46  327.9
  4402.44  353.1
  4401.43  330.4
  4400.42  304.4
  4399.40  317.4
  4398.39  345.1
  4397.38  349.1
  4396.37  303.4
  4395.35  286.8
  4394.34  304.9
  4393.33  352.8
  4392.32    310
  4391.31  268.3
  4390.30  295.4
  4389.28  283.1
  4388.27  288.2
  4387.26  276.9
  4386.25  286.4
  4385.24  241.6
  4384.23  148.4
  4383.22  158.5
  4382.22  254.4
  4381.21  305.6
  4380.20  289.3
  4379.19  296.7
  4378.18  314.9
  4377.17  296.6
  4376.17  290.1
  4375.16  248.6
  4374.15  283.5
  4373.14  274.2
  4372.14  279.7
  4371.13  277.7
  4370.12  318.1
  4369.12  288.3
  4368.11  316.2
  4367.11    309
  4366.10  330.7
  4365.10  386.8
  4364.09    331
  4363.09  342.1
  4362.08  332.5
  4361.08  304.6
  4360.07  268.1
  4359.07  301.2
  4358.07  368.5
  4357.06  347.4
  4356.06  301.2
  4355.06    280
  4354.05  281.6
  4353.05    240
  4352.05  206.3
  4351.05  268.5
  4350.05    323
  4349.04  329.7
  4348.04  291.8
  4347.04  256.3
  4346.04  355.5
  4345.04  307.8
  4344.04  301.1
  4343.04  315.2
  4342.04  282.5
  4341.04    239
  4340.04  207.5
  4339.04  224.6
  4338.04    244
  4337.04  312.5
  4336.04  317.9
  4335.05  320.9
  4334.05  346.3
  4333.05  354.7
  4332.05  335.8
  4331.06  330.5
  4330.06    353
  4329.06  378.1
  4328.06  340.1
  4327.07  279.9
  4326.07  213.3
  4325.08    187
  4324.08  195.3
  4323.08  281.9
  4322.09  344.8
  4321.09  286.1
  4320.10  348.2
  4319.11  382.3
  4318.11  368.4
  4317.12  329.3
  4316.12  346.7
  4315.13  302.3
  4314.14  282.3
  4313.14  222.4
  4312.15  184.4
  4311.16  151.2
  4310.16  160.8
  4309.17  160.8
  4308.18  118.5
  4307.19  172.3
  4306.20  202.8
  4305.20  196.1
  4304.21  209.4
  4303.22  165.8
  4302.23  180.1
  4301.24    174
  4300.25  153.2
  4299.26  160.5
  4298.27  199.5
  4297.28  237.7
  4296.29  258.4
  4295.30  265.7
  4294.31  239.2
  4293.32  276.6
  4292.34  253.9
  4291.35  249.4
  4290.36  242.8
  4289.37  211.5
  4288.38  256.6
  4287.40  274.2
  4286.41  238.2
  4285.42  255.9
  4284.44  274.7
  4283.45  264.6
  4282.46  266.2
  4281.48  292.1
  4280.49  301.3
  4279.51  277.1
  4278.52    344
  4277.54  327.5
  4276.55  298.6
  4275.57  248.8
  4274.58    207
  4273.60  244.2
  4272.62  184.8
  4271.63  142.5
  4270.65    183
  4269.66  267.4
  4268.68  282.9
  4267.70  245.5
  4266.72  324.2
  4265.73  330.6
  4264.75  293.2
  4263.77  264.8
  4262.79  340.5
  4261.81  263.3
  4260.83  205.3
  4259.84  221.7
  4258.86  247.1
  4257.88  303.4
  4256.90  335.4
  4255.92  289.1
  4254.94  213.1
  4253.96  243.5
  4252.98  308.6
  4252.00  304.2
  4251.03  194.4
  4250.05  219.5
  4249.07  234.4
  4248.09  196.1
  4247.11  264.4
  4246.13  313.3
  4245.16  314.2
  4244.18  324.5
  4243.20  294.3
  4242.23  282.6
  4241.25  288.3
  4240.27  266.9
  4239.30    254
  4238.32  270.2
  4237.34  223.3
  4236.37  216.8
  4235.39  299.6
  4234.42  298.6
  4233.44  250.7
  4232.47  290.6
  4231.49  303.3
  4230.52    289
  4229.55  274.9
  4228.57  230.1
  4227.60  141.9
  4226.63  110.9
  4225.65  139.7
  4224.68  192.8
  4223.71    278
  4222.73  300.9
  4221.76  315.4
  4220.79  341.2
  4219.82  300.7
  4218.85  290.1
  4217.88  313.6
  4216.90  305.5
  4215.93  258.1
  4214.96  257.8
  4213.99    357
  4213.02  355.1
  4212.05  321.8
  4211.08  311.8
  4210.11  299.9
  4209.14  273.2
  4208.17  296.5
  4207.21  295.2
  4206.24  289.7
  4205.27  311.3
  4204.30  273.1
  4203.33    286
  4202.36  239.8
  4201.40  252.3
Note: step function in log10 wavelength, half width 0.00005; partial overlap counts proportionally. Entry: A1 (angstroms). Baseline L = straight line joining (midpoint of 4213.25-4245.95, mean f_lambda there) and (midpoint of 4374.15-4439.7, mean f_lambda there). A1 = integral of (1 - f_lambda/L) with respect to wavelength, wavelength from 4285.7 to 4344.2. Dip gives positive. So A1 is 6.2 angstroms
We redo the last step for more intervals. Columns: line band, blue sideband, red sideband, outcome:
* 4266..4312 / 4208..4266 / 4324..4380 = 8.4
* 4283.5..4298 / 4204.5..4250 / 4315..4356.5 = 1.8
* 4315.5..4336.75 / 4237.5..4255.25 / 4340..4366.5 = -1.7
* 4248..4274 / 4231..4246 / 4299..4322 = 0.8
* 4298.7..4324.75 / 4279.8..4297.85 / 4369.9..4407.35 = 3.1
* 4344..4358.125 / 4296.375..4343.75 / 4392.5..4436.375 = -0.9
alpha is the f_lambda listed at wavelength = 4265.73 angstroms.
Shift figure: 330.6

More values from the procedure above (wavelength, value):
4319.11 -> 382.3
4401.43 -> 330.4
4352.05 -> 206.3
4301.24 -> 174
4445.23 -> 383.8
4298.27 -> 199.5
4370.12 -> 318.1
